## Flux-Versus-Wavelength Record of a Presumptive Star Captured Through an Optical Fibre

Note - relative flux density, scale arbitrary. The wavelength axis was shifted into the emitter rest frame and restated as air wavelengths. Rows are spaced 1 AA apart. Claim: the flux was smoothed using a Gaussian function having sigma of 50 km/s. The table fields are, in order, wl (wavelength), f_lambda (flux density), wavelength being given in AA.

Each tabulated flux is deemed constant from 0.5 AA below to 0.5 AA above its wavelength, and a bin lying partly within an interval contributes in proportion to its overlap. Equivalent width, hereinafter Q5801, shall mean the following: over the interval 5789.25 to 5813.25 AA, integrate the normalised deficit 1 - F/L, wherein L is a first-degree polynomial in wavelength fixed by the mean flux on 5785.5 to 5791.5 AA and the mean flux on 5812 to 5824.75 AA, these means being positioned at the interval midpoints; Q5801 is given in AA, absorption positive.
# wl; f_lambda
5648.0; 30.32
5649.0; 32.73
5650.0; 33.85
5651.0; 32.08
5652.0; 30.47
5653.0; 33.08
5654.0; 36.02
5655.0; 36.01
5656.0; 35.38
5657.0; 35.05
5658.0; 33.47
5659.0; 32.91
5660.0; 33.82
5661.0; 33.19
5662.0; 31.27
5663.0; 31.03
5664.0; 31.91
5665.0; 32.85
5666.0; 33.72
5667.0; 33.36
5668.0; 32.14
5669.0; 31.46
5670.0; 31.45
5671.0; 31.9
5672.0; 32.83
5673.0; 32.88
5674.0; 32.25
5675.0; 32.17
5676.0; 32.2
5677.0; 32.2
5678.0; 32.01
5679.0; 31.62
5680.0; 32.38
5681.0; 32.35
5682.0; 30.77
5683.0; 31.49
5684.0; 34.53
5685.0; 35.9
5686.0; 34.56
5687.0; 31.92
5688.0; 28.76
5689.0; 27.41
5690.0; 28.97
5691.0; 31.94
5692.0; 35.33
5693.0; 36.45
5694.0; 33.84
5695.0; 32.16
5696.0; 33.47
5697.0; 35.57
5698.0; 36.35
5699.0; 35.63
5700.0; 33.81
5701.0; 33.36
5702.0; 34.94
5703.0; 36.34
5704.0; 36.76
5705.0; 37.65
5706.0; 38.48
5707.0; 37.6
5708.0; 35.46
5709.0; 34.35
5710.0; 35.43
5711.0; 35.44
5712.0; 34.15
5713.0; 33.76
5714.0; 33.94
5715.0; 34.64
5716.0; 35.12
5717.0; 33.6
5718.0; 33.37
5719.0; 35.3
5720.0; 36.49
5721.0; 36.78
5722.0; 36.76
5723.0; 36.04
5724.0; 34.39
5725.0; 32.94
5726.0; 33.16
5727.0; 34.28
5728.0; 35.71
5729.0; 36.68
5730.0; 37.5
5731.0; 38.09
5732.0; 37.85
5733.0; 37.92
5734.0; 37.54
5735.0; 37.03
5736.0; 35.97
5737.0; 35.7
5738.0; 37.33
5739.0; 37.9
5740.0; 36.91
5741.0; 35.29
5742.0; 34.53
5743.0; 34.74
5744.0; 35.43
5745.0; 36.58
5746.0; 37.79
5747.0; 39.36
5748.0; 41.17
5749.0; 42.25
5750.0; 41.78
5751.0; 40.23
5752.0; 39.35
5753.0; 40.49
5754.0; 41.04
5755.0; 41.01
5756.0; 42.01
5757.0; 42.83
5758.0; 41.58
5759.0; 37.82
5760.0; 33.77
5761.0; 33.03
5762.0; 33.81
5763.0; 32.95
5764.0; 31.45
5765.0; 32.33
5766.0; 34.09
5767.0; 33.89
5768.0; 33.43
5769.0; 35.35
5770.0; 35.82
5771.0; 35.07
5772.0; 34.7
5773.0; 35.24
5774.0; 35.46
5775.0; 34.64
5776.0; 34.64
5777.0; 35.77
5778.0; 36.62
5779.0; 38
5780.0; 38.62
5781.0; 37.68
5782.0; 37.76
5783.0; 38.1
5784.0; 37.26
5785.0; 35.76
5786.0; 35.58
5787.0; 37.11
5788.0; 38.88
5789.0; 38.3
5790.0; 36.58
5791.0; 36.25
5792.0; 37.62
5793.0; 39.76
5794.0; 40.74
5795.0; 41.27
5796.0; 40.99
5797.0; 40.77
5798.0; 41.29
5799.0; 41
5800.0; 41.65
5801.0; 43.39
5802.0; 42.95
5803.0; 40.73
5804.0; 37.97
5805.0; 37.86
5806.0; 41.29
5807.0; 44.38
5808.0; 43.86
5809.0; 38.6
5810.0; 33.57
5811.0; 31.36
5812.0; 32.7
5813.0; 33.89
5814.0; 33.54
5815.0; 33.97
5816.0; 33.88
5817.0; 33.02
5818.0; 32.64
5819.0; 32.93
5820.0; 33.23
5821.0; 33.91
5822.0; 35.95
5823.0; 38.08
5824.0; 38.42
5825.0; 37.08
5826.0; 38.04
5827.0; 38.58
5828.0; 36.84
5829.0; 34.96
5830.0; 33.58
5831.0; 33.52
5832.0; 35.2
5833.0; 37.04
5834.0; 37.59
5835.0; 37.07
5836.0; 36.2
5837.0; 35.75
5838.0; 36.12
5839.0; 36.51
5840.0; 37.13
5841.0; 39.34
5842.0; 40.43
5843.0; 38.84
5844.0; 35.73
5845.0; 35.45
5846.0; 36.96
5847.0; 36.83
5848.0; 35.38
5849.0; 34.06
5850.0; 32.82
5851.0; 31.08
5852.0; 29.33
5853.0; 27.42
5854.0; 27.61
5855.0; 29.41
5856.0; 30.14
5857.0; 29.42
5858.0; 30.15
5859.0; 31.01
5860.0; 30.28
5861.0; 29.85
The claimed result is -2.2 AA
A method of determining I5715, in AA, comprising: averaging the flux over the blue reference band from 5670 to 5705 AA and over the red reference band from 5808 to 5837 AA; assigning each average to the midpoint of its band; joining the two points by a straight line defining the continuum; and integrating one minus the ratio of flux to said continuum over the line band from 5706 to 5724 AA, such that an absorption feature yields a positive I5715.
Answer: -0.9 AA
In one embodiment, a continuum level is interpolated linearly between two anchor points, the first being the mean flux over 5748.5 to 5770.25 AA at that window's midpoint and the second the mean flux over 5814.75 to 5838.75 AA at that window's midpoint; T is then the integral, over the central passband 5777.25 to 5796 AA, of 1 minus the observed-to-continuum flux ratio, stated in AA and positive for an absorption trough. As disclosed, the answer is -0.7 AA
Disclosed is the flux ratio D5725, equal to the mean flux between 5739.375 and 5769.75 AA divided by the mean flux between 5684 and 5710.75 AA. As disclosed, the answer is 1.08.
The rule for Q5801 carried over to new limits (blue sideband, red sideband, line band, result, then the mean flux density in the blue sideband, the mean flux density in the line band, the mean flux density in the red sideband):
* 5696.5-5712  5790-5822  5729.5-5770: -0.6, 35.8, 37.2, 37.7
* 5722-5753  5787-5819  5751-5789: 1.0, 37.1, 36.6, 38.1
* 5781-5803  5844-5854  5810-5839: 0.4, 39.2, 35.2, 33.1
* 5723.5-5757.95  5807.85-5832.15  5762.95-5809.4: -2.0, 37.8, 37.8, 35.1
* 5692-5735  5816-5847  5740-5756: -1.4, 35.5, 38.8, 36.2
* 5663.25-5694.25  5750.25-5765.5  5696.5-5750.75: -1.3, 32.3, 36.2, 37.6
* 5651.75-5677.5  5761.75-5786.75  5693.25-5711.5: -0.9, 32.9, 35.4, 35.4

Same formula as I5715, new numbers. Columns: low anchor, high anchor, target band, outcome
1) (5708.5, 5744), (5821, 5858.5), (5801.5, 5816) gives -1.0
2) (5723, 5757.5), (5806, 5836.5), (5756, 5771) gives 0.7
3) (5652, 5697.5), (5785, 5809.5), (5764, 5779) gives 1.4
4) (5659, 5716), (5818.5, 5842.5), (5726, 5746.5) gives -1.2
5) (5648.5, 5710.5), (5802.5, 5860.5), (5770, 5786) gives -0.8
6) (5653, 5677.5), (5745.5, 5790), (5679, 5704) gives 0.6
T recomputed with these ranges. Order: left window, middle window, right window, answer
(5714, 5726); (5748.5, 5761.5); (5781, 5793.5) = -1.3 AA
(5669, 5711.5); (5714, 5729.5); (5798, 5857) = -0.4 AA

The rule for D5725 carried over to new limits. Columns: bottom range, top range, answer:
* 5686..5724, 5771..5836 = 1.08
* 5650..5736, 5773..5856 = 1.07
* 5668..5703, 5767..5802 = 1.15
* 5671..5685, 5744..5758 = 1.24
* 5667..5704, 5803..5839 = 1.10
